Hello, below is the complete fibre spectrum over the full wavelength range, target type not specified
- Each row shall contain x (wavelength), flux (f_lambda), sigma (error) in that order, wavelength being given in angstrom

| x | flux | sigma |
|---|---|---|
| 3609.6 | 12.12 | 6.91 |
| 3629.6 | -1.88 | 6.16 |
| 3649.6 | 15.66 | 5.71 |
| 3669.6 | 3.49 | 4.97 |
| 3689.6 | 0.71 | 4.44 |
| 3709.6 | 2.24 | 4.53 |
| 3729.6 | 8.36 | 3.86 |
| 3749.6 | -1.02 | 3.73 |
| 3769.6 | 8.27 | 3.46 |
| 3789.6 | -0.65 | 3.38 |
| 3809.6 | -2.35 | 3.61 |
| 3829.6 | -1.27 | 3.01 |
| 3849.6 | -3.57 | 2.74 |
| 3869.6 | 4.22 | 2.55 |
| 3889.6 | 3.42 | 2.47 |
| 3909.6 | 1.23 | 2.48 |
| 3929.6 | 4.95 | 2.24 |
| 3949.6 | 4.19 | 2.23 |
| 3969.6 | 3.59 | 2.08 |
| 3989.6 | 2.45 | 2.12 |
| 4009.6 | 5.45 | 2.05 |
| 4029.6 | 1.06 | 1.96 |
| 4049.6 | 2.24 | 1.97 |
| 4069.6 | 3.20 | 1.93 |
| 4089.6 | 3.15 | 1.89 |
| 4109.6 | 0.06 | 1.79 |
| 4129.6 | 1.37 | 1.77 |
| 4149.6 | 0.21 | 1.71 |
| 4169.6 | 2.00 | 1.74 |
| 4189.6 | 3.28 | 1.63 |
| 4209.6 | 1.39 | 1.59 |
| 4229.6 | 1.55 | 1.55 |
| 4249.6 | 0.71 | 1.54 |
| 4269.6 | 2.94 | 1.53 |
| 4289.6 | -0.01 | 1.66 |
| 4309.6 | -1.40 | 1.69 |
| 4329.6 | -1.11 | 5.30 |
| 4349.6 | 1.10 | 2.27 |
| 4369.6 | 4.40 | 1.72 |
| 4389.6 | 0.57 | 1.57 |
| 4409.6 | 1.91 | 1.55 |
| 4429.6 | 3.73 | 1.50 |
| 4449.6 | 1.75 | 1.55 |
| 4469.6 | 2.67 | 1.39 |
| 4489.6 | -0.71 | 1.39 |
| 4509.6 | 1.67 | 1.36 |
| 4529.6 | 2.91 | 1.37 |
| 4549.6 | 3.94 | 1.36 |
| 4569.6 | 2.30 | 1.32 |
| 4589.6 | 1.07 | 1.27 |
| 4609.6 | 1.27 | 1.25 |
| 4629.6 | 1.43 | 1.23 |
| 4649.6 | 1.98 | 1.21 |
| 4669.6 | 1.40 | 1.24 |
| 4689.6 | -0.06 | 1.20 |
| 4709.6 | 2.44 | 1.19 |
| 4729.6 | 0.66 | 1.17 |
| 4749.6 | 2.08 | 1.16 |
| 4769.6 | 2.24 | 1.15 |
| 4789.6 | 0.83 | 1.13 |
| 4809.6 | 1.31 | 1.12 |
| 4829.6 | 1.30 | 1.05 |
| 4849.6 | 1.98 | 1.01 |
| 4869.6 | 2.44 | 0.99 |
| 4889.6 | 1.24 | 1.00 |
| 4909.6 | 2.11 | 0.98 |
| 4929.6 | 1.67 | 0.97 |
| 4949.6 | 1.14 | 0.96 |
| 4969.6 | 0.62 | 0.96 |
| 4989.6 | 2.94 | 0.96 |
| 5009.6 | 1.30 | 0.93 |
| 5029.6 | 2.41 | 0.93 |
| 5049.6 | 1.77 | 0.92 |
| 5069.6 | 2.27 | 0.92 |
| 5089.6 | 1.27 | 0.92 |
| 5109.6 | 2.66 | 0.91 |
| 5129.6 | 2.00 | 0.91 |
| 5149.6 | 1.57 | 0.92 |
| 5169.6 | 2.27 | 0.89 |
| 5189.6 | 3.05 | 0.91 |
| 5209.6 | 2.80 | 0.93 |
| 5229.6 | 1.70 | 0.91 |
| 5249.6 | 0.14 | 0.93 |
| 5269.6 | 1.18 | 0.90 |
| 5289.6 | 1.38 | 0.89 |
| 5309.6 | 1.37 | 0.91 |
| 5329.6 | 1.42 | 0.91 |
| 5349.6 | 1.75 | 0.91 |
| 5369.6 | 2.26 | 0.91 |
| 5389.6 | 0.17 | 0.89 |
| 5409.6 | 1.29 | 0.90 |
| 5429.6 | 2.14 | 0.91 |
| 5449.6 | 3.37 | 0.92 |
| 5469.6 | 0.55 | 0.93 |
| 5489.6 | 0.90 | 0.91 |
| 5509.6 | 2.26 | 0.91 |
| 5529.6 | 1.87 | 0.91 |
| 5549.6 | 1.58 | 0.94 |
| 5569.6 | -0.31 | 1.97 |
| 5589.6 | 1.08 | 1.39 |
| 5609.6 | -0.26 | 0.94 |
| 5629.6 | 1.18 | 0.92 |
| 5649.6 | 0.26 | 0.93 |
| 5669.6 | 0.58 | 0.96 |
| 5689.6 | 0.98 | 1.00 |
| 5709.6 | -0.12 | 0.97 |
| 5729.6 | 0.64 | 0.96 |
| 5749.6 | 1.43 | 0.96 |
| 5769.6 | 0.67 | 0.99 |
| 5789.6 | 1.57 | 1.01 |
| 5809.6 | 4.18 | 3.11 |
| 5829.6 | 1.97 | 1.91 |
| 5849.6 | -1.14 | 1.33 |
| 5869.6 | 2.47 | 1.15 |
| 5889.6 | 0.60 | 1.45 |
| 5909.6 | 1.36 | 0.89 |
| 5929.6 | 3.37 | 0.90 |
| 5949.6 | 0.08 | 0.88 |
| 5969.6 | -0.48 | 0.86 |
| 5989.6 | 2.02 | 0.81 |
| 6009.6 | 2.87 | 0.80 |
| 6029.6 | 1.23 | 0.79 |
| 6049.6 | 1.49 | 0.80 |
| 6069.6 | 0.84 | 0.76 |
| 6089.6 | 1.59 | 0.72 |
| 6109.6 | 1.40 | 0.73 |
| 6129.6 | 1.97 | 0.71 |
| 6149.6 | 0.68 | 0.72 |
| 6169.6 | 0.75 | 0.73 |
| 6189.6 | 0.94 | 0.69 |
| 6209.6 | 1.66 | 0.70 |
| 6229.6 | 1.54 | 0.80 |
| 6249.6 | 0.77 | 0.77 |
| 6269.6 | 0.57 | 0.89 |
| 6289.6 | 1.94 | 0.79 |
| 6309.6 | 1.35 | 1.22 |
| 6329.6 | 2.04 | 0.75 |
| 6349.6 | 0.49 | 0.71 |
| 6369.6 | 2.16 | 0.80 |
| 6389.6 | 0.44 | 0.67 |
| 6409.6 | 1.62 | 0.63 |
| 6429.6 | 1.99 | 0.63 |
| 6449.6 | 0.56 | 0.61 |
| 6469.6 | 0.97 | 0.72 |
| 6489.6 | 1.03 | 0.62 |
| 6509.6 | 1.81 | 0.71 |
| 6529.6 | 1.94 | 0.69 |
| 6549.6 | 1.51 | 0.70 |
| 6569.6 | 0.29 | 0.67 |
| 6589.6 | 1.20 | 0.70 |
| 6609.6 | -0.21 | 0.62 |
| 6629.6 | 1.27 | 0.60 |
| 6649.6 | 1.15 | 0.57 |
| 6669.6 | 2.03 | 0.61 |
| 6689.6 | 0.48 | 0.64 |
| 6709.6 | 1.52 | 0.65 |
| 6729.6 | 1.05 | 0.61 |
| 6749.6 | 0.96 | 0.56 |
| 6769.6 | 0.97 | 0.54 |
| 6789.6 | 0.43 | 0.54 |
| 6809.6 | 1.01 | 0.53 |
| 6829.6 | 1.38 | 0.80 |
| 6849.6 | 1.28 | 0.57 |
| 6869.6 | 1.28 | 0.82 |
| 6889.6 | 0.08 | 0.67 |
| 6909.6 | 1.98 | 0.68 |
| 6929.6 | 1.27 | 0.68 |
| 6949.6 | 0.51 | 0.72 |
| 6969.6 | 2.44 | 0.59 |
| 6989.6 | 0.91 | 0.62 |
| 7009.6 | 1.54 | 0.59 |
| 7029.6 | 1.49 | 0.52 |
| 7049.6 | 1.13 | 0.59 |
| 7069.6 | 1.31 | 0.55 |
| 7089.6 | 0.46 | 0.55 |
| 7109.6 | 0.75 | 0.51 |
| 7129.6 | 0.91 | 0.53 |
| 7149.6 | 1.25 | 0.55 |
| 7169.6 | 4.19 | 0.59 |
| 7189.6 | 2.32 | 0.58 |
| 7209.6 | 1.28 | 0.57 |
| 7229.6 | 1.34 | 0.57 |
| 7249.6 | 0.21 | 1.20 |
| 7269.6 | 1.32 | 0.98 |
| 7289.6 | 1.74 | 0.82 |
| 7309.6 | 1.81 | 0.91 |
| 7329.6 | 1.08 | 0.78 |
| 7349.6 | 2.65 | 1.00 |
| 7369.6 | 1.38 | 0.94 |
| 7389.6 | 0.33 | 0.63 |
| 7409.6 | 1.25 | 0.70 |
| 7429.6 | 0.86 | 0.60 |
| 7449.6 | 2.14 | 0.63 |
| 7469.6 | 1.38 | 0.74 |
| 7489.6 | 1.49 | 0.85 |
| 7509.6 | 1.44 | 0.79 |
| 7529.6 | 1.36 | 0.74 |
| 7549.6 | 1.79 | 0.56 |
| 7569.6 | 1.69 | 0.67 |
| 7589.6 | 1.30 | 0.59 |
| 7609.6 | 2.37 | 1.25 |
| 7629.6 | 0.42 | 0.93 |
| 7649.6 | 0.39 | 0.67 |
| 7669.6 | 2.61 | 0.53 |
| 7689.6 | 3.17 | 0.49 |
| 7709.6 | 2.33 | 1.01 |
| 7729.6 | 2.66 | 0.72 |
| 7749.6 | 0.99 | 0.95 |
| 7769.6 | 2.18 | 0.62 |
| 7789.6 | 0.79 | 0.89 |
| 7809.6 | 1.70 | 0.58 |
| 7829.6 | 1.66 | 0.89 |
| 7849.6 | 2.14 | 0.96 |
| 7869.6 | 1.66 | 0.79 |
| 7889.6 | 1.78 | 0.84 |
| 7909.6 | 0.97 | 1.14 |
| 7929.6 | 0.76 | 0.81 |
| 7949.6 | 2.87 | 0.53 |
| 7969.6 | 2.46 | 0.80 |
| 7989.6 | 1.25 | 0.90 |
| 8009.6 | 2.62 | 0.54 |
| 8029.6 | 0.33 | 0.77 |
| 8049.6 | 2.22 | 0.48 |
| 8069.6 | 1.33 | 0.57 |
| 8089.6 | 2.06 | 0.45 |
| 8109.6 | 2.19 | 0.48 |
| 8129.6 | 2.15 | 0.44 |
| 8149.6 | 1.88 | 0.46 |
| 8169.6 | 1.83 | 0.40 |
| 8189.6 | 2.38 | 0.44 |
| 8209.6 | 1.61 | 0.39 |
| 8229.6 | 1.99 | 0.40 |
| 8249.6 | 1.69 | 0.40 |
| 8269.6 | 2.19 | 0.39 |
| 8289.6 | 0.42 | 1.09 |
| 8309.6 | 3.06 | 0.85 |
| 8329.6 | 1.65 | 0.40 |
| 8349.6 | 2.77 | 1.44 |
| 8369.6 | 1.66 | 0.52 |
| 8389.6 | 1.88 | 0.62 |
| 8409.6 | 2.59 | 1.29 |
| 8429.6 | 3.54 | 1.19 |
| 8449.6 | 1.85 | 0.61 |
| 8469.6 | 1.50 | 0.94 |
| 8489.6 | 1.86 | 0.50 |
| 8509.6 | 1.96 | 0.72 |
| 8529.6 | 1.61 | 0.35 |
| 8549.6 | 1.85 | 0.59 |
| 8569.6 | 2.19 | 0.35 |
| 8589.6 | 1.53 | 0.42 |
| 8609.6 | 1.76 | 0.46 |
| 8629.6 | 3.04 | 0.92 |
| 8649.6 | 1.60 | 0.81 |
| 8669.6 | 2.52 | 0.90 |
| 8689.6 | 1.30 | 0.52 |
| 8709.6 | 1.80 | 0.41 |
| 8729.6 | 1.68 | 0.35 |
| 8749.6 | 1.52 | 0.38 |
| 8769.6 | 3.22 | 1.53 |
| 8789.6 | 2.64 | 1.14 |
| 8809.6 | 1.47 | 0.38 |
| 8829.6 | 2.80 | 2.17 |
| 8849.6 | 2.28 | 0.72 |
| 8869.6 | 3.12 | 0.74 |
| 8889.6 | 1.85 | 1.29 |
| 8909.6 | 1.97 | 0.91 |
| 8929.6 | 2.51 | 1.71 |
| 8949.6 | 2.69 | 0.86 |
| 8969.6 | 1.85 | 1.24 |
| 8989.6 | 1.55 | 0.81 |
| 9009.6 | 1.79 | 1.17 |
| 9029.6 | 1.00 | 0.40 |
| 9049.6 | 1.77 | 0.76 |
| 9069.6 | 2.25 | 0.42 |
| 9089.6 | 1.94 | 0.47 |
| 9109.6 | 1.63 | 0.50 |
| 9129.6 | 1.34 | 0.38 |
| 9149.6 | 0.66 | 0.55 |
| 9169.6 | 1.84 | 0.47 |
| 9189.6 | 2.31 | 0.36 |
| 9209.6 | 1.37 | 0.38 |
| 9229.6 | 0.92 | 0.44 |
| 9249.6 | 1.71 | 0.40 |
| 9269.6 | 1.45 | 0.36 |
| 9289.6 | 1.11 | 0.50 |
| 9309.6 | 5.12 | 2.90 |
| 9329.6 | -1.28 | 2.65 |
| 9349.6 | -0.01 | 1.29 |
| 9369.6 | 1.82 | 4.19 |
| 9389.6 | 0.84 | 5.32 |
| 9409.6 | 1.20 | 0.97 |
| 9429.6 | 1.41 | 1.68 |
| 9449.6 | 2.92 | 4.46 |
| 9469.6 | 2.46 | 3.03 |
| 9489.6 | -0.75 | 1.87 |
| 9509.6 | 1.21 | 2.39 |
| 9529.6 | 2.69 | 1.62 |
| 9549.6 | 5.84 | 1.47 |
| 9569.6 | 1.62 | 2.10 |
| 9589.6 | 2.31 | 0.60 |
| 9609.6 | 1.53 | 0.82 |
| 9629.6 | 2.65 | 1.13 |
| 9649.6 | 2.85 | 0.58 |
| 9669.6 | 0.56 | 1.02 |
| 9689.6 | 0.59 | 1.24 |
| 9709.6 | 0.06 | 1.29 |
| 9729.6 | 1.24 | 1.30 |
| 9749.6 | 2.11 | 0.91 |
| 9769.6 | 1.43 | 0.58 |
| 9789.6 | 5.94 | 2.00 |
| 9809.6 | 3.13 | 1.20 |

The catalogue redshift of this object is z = 0.92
